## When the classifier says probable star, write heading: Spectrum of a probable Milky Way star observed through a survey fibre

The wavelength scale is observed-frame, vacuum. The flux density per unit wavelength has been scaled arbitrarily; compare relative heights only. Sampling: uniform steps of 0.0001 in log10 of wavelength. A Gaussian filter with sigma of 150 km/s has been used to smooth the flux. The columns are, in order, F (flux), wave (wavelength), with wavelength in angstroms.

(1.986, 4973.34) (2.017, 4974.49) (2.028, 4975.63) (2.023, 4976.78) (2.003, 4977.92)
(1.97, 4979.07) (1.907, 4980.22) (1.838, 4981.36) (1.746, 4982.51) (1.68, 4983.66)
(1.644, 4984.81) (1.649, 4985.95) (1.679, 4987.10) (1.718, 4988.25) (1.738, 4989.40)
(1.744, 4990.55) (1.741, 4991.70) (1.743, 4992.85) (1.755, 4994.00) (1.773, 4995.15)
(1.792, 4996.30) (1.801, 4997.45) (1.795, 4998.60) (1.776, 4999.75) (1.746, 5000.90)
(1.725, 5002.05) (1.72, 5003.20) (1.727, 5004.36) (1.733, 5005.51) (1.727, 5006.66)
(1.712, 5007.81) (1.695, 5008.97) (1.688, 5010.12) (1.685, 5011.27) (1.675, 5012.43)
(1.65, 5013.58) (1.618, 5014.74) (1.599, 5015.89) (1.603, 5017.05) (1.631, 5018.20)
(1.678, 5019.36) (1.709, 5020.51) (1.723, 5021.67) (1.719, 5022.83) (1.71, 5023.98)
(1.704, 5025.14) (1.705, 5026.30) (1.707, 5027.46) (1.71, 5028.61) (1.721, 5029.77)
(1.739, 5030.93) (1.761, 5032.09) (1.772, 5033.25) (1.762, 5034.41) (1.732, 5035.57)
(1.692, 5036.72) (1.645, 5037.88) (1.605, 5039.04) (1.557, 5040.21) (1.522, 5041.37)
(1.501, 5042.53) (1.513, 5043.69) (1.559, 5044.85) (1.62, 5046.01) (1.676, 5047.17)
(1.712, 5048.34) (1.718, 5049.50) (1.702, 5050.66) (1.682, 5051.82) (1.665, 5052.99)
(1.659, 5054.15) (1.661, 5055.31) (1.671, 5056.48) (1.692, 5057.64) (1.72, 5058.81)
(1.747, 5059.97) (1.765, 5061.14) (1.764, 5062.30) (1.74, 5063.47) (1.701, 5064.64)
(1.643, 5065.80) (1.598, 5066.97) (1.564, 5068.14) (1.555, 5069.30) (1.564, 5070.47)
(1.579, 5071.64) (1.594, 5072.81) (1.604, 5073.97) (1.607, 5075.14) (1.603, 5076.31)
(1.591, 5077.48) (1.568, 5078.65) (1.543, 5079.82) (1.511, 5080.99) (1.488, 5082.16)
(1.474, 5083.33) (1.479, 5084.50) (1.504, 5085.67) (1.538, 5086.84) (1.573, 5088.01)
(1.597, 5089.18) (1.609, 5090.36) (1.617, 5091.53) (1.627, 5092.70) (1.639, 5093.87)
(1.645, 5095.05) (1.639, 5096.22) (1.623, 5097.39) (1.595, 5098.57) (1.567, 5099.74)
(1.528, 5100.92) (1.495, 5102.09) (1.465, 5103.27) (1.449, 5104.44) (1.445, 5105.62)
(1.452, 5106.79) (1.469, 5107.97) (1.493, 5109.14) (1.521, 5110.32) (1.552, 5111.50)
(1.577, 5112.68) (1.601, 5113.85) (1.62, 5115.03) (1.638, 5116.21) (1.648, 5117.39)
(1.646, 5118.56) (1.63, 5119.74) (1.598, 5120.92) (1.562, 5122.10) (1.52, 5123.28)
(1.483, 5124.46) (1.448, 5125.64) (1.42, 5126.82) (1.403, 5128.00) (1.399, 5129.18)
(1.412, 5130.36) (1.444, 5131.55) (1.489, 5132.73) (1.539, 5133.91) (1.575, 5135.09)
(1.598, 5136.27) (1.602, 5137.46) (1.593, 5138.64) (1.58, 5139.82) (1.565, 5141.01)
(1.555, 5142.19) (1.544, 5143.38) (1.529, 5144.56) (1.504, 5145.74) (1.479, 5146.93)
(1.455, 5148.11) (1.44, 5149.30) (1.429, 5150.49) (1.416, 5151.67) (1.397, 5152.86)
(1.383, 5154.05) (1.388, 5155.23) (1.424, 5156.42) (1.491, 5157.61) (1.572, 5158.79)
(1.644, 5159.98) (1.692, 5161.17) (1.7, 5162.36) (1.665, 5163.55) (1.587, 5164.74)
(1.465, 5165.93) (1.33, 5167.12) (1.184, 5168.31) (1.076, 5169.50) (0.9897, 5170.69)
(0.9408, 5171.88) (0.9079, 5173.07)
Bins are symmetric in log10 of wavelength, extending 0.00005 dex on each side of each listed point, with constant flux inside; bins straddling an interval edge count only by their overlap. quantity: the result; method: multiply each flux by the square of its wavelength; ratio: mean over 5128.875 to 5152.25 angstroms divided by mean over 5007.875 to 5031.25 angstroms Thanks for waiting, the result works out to 0.9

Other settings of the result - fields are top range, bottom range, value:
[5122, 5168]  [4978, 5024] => 0.92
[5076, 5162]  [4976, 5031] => 0.92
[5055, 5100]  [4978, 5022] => 0.96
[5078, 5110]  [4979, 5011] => 0.92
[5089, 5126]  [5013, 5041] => 0.96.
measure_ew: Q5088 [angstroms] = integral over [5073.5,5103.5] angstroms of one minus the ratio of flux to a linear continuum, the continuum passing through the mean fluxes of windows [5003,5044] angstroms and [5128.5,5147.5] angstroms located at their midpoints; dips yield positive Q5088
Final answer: 0.4 angstroms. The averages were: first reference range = 1.68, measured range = 1.57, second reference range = 1.52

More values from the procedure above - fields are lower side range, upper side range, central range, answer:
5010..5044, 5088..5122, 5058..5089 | 0.2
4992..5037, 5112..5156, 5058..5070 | -0.3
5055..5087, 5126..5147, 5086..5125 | -0.2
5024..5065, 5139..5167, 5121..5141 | 0.5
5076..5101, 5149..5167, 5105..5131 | 0.3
